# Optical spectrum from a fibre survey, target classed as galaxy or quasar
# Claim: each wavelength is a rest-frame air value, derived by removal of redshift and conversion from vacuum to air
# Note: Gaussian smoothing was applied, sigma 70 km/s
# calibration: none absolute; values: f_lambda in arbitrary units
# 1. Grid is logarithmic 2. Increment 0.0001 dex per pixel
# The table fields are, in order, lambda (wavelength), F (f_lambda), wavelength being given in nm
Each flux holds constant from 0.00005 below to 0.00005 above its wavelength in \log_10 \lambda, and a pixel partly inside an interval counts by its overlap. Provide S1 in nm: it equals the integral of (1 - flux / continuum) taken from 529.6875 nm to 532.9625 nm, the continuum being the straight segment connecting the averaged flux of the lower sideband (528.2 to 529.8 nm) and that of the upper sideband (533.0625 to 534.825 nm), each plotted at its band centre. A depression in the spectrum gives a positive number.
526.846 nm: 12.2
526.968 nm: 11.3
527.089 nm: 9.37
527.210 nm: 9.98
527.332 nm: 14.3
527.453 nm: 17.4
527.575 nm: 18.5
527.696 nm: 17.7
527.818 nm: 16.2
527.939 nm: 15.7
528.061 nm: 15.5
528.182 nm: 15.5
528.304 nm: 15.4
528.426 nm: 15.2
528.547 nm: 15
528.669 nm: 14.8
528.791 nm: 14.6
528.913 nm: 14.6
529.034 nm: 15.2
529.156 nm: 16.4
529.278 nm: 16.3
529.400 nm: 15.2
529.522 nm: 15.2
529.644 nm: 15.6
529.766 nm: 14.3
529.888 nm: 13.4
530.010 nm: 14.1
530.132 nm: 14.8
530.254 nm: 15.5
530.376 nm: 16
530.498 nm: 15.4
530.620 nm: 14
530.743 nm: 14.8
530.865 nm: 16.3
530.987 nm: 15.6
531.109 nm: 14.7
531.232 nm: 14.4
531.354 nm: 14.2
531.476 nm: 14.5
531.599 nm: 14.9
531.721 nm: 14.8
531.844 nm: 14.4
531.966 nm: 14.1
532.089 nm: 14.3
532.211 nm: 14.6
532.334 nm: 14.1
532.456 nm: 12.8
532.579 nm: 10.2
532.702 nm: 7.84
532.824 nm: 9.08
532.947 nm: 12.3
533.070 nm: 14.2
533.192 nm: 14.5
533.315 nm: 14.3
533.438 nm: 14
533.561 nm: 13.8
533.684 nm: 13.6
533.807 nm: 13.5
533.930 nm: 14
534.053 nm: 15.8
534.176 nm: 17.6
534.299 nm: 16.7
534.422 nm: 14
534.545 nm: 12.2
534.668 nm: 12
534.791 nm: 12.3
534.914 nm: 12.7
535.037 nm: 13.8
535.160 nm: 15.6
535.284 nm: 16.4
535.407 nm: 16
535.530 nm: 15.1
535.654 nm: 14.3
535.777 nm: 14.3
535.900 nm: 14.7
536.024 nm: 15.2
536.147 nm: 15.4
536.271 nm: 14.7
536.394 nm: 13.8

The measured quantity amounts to 0.18 nm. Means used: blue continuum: 15.2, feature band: 13.9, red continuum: 14.2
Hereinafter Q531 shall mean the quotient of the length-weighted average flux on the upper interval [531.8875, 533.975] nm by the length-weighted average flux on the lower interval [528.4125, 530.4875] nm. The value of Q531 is 0.9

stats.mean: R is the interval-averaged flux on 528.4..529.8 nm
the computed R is 15.2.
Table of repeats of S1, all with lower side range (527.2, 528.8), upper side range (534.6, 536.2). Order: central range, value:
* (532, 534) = 0.25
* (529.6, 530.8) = 0.04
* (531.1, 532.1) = 0.04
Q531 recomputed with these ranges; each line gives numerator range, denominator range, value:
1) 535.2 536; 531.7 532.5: 1.07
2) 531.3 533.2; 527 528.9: 0.88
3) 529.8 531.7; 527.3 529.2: 0.94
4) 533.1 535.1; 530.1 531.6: 0.94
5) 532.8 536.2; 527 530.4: 0.95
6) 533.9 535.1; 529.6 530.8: 0.96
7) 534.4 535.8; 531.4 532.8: 1.06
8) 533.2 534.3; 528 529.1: 0.97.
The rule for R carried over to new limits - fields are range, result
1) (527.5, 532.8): 14.8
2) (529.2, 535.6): 14.2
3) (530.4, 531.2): 15.1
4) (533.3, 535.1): 14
